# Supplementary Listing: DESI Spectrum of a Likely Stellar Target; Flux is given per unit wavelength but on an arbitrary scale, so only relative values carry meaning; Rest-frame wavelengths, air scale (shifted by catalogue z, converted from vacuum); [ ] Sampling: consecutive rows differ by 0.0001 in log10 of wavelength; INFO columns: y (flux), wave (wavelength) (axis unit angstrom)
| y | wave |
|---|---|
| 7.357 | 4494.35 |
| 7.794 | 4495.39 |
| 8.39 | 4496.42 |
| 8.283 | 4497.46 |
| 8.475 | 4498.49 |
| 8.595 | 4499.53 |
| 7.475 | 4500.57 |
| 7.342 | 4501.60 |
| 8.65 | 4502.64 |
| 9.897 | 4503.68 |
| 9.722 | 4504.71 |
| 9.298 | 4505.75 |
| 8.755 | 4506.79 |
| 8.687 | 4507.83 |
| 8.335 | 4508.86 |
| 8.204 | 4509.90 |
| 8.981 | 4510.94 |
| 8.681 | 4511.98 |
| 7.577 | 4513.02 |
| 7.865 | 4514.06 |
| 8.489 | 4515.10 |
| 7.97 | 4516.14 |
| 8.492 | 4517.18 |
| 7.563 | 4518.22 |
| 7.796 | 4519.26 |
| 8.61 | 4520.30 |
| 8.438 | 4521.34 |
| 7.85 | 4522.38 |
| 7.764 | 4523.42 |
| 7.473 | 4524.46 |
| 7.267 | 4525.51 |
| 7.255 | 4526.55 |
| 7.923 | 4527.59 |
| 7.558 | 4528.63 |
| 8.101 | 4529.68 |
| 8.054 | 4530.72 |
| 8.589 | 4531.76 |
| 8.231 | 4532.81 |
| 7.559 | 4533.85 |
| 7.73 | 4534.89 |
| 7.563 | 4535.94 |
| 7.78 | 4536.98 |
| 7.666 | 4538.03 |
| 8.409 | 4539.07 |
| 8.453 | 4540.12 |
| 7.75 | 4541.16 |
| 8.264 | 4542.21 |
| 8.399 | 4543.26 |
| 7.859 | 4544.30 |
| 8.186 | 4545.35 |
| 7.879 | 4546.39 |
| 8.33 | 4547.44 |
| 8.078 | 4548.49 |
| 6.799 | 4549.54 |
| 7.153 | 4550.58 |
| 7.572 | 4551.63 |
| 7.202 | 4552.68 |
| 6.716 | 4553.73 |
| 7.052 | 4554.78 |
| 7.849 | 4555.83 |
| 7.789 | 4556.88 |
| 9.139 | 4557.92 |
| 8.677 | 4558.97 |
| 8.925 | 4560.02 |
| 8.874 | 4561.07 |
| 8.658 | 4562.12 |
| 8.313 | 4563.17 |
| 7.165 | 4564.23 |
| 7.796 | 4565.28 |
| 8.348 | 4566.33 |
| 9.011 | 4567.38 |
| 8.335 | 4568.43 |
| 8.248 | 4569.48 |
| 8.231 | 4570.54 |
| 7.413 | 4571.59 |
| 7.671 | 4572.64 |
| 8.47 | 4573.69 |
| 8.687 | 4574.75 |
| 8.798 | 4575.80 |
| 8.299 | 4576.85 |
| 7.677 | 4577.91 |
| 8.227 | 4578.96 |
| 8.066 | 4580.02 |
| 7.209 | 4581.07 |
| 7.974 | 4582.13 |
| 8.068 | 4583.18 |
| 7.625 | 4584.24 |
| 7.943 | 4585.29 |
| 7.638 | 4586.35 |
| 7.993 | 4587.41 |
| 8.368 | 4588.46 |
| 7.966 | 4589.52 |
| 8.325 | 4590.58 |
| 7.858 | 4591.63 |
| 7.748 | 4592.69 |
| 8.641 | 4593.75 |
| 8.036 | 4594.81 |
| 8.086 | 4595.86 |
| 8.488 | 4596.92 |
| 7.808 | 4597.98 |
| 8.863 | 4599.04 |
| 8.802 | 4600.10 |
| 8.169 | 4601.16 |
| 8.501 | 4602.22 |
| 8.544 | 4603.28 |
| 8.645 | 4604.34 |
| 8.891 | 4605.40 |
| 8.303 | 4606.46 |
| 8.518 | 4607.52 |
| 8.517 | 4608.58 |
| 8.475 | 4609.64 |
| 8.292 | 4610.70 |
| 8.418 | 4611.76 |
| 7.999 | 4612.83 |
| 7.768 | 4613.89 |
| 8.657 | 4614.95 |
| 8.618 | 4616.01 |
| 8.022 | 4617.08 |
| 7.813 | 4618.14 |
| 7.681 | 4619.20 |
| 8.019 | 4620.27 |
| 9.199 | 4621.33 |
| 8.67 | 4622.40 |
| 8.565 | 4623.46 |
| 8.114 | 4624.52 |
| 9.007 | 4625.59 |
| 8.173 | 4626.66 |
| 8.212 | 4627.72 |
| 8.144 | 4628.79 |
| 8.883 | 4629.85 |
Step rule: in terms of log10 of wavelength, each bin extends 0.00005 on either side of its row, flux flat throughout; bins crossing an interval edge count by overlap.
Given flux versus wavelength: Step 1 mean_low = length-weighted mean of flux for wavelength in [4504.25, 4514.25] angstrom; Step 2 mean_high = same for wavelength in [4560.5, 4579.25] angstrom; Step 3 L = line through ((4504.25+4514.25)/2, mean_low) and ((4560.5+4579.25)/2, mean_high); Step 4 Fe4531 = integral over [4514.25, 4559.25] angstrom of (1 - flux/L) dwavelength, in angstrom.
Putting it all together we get 3.0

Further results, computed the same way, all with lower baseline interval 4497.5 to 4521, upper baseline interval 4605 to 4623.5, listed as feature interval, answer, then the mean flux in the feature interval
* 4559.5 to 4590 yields 0.9 angstrom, 8.14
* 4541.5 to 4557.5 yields 1.4 angstrom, 7.69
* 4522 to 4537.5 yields 1.2 angstrom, 7.78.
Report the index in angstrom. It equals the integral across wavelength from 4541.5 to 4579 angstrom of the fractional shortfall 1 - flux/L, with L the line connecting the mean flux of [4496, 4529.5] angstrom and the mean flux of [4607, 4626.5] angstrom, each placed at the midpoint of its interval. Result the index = 1.1 angstrom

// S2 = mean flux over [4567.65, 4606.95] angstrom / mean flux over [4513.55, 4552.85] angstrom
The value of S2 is 1.04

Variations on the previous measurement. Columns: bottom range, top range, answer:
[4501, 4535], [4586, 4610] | 1.01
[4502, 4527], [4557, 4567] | 1.01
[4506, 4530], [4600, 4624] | 1.04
